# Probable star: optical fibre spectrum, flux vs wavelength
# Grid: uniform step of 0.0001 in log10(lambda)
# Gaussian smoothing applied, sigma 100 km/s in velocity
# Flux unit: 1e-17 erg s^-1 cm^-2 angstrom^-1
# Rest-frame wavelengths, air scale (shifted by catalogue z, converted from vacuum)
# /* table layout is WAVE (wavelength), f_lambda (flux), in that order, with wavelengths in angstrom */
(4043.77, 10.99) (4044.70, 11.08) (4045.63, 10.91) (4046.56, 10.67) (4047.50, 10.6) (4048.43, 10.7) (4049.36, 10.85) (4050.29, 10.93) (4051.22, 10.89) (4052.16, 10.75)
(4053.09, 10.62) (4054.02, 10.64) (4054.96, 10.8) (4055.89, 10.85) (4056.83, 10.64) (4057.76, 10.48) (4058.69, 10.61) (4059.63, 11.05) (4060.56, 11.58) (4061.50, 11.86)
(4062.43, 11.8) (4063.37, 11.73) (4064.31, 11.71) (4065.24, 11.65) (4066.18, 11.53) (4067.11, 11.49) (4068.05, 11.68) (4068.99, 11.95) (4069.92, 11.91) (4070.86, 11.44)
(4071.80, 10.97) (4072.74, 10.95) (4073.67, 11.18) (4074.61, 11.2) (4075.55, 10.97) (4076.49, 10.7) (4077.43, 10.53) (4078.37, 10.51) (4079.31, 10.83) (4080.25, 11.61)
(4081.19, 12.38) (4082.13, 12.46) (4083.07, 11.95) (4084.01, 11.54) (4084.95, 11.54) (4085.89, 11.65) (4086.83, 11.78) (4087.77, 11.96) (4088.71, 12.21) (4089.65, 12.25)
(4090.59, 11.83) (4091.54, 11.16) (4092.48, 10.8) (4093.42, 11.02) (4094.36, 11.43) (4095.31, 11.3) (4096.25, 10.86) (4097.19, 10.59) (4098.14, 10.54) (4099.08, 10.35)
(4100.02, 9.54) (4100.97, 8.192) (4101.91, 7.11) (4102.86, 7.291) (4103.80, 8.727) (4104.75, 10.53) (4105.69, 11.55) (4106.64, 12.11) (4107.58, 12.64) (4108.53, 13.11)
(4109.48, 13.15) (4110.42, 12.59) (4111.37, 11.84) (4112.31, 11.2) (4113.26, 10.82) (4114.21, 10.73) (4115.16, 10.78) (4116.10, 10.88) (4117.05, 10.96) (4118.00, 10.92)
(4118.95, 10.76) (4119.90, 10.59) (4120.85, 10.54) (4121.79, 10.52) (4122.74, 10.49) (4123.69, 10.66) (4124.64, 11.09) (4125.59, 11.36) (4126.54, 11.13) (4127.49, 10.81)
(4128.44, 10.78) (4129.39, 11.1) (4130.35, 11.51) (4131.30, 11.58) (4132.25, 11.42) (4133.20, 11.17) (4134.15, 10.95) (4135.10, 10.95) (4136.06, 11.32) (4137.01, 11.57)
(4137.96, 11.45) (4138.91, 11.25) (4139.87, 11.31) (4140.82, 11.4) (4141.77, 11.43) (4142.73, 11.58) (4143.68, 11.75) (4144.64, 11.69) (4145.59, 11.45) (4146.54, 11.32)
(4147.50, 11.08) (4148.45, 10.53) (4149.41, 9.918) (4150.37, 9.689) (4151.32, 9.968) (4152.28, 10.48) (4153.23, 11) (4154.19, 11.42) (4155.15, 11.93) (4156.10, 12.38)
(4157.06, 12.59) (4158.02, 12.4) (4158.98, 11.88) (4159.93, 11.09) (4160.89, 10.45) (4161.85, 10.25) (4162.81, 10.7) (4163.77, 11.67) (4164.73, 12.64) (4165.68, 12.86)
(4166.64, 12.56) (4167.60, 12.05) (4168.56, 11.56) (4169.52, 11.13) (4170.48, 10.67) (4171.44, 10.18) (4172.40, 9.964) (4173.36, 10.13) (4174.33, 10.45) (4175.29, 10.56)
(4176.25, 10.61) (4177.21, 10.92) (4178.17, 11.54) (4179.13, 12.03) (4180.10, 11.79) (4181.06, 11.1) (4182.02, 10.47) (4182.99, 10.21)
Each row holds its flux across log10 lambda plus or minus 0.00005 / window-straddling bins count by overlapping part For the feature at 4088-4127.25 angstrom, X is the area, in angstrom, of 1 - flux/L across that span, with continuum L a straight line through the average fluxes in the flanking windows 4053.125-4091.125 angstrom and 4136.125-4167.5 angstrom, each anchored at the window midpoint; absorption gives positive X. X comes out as 1.7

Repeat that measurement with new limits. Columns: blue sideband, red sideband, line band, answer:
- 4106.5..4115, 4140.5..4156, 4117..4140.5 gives 1.0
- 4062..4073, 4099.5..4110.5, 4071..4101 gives -0.5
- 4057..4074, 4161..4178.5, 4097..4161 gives 1.3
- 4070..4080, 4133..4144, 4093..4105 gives 1.4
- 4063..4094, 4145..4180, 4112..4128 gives 0.7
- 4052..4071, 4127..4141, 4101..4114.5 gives 0.5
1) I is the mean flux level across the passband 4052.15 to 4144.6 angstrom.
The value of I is 11.1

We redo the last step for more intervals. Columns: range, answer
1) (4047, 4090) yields 11.3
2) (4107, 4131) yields 11.2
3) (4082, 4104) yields 10.8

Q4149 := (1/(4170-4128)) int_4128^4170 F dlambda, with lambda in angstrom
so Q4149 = 11.3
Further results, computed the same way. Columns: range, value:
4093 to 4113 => 10.7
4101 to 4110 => 10.6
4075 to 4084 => 11.3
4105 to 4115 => 11.9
